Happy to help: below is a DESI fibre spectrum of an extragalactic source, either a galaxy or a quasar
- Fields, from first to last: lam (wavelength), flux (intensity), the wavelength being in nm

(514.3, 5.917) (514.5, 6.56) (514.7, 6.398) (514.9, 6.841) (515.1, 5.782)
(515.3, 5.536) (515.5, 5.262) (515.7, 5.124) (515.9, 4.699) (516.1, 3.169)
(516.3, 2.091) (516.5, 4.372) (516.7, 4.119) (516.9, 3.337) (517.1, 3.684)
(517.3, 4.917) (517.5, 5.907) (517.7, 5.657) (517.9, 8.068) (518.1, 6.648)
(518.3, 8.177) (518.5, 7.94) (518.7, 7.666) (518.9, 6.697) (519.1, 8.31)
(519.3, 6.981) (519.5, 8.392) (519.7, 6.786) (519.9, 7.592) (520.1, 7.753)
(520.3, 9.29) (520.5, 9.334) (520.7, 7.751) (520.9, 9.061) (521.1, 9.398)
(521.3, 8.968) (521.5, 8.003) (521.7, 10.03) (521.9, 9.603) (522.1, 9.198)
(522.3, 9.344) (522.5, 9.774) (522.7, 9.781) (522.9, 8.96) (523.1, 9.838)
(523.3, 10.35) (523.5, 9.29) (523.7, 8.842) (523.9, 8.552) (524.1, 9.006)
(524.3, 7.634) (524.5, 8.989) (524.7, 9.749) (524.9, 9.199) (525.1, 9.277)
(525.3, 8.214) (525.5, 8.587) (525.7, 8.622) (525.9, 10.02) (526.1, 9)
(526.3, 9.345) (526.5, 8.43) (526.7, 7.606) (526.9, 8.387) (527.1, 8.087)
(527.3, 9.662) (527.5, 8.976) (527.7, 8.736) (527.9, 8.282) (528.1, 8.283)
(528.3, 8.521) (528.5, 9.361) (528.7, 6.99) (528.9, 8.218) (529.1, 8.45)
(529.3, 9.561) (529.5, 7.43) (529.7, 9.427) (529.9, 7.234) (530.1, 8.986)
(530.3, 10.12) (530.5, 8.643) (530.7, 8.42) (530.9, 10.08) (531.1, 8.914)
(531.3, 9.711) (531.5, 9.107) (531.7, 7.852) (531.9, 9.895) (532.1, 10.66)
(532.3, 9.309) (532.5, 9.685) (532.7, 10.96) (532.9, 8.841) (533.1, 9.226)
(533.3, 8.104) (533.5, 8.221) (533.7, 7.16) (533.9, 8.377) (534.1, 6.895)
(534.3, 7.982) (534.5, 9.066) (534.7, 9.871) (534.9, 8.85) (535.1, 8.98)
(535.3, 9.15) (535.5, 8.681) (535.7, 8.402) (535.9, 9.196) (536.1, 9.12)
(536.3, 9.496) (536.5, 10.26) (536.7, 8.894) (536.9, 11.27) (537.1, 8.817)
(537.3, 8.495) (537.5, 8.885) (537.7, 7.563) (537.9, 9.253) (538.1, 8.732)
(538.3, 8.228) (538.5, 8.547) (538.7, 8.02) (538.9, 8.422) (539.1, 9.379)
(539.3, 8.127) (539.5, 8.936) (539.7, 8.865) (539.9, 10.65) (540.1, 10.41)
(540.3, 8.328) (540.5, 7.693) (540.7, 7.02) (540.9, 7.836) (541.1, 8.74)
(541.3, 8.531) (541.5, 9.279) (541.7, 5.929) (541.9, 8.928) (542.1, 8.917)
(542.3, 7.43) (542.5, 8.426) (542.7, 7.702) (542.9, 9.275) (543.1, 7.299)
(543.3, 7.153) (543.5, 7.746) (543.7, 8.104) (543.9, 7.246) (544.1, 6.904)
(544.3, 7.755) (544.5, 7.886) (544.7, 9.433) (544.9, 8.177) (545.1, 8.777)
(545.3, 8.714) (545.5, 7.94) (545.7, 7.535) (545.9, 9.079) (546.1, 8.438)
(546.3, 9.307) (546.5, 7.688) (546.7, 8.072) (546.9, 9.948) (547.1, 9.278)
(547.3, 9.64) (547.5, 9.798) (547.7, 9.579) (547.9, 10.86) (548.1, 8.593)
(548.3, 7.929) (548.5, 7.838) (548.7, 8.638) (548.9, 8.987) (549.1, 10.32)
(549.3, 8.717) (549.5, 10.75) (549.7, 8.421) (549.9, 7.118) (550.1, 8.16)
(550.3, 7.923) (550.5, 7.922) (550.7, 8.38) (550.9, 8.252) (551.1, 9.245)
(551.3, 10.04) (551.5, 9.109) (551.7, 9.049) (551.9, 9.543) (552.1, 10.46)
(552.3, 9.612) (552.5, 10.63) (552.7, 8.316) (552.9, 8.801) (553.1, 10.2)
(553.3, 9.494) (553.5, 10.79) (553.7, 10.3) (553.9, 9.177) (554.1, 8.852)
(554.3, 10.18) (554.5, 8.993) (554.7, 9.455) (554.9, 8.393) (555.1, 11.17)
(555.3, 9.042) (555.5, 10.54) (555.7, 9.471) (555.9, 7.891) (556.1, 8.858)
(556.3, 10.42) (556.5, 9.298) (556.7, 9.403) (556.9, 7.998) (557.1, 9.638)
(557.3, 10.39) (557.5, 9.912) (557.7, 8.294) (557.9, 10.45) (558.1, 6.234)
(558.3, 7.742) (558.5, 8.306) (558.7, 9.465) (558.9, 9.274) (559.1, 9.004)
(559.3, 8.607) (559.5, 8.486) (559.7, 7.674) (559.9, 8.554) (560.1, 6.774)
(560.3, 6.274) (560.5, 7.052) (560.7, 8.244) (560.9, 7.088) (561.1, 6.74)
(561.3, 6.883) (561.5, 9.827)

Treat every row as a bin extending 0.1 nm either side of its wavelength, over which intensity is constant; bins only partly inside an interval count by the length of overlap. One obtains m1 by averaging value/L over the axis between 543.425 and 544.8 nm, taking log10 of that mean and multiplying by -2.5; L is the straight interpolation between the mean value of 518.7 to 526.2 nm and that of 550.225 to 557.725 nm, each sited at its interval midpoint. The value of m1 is 0.169 mag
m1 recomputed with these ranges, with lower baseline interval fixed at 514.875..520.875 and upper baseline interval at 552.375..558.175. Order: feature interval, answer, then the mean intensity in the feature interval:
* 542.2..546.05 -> 0.059 mag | 8.04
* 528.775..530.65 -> -0.187 mag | 8.65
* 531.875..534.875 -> -0.177 mag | 8.92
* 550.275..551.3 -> 0.062 mag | 8.54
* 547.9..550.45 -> 0.026 mag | 8.69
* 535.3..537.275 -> -0.188 mag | 9.31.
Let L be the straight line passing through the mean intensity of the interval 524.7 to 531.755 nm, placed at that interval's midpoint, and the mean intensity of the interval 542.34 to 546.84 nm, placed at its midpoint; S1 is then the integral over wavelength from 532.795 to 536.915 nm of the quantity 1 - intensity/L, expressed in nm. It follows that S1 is -0.15 nm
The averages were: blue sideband 8.76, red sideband 8.13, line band 8.81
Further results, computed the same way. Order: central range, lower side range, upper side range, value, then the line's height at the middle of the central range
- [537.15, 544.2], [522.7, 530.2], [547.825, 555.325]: 0.543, 9.01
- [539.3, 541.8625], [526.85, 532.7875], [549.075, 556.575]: 0.165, 9.1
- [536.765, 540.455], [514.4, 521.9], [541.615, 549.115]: -0.422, 8.01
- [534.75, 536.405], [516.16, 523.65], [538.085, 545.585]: -0.185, 8.11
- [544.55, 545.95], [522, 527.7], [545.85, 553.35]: 0.088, 9.05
